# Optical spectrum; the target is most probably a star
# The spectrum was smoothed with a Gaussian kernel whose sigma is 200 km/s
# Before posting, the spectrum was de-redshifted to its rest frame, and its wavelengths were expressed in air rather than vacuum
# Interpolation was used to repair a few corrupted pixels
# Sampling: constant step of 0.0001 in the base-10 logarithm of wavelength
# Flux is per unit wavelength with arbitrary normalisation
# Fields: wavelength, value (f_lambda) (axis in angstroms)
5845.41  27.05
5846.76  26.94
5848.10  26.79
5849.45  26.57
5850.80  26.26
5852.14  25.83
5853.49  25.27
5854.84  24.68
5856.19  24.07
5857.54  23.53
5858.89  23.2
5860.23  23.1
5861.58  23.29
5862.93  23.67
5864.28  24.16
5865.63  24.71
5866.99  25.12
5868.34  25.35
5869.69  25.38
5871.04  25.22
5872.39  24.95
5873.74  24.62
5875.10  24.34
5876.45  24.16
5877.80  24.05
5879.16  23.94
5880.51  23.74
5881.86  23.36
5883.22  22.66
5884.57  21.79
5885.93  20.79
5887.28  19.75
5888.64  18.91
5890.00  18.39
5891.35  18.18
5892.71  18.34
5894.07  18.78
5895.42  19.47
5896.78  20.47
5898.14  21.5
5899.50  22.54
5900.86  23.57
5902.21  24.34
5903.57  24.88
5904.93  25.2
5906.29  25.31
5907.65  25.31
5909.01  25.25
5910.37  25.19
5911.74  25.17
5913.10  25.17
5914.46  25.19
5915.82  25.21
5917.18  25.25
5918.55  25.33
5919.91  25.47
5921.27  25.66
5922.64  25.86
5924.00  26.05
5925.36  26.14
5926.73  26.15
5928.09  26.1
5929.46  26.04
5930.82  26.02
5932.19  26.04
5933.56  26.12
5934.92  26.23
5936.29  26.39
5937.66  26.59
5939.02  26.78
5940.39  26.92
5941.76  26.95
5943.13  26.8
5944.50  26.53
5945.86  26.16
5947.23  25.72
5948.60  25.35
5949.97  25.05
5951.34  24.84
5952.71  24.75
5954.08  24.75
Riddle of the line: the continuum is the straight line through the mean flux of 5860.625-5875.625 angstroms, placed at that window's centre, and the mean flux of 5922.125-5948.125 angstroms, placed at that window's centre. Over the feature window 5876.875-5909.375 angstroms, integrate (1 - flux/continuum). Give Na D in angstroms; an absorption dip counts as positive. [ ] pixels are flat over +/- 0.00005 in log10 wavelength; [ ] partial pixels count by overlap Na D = 4.0 angstroms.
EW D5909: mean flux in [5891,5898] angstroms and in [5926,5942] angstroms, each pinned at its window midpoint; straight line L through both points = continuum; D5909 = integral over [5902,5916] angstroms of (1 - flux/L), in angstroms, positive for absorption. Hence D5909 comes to -2.11 angstroms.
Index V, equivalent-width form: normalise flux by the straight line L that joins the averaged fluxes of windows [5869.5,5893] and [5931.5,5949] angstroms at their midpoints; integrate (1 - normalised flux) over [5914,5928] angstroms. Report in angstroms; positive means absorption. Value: -0.3 angstroms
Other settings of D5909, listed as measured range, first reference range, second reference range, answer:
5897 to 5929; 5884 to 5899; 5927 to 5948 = -3.10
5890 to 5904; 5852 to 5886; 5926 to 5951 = 2.21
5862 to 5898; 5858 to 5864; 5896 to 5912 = 1.81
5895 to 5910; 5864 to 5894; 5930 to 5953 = 0.28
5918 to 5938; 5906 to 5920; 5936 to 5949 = -0.12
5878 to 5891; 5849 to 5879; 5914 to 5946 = 1.84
